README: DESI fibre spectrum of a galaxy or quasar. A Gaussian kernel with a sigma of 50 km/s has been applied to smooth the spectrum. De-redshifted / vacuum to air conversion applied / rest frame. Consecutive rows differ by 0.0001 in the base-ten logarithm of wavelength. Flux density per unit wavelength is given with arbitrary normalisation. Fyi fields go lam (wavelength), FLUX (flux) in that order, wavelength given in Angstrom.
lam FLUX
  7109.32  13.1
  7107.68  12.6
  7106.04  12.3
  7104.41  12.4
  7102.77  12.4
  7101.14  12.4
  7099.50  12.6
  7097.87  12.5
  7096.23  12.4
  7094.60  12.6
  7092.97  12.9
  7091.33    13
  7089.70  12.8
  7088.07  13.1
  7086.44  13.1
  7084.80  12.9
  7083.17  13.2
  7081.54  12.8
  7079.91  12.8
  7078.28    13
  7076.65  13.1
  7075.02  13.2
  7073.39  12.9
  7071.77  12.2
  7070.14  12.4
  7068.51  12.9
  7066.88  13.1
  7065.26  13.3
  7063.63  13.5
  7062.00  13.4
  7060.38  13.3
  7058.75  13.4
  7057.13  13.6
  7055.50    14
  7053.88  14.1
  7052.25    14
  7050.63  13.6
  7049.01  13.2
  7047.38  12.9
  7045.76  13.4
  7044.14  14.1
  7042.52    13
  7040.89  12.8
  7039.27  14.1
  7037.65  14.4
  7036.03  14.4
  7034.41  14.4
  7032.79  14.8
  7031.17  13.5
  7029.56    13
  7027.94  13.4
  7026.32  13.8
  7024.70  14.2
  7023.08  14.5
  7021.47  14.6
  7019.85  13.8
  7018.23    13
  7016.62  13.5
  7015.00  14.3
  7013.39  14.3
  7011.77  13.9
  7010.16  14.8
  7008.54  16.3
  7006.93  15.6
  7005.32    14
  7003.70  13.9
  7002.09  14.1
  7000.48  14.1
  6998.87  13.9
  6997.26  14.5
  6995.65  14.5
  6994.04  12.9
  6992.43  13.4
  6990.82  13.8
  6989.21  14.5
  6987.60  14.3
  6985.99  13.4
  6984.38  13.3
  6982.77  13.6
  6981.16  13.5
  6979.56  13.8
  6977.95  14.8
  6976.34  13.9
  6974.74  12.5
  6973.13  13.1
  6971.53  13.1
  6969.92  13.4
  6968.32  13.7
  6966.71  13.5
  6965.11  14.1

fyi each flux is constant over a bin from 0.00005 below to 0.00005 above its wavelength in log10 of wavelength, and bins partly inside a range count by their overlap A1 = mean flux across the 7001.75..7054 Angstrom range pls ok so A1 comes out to 14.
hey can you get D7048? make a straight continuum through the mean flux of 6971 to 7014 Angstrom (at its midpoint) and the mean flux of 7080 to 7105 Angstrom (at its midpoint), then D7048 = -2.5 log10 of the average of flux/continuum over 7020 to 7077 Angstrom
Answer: -0.02 mag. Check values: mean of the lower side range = 14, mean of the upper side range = 12.7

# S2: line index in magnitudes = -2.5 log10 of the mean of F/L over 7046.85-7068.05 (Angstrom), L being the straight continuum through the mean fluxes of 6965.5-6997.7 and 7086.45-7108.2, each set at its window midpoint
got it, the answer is -0.041 mag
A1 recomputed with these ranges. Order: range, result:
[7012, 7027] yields 14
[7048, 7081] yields 13.2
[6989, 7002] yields 13.9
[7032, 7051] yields 13.8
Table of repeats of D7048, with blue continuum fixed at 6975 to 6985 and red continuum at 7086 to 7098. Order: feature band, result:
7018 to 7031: -0.03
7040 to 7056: -0.03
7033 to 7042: -0.06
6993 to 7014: -0.06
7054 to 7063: -0.04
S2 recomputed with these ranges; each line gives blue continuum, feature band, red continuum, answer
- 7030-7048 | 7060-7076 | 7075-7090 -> 0.02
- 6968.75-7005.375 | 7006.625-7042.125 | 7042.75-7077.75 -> -0.05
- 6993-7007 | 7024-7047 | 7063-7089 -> -0.02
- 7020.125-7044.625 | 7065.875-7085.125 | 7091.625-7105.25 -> 0.01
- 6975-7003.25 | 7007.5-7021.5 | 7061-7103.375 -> -0.05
